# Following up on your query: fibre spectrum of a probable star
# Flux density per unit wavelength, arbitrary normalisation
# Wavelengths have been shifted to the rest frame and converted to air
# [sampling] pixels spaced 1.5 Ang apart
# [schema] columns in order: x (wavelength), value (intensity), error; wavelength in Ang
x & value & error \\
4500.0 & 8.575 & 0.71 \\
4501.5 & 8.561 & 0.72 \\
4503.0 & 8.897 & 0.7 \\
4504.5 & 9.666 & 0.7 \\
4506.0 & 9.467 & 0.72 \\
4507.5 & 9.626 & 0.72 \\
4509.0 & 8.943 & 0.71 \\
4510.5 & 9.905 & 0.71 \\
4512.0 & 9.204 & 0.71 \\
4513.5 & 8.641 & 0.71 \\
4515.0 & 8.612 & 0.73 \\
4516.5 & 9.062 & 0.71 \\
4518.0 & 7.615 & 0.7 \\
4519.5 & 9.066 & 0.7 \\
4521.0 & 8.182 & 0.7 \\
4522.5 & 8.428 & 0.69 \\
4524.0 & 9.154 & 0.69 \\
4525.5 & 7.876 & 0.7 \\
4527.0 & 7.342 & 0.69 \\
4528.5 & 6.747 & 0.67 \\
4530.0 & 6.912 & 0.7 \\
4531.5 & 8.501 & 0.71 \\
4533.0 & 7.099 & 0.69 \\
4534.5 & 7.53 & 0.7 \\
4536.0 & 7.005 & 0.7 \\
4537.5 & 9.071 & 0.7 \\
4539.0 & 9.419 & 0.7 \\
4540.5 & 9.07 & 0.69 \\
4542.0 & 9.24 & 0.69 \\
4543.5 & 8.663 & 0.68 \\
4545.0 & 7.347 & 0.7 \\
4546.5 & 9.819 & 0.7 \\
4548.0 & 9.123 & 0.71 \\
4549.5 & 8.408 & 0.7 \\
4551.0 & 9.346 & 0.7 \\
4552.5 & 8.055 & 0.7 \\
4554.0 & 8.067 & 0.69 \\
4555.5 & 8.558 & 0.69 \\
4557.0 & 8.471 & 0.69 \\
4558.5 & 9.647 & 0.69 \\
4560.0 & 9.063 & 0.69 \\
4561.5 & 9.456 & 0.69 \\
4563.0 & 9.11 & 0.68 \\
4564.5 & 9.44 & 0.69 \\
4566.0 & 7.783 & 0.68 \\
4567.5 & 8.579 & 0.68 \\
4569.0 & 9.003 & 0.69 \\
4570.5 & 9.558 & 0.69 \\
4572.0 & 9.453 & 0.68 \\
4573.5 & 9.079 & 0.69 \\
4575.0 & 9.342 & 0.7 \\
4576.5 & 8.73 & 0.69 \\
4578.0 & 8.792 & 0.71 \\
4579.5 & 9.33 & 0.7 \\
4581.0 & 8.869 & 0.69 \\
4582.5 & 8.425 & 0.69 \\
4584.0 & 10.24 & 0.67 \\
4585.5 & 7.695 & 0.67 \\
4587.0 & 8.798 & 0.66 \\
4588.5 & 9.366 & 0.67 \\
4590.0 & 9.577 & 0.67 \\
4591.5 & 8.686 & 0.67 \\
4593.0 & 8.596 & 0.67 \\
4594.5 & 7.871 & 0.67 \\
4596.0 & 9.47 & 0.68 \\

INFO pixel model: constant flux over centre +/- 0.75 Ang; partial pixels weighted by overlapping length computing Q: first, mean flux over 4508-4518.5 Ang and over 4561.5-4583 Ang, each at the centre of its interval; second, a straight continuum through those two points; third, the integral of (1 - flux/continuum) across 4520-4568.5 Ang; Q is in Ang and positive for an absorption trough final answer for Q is 2.6 Ang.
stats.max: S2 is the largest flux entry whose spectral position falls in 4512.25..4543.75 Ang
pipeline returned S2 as 9.419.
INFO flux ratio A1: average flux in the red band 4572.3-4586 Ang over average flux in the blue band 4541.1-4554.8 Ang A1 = 1.04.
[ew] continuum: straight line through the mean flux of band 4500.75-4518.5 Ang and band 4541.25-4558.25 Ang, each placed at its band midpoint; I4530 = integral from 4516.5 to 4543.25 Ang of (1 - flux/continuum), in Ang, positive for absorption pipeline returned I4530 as 2.1 Ang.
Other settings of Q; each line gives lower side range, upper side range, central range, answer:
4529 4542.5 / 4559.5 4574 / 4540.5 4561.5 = -0.5 Ang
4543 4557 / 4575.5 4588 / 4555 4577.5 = -0.7 Ang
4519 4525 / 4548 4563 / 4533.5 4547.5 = 0.3 Ang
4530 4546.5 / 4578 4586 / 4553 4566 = -0.4 Ang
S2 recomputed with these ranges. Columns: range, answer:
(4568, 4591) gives 10.24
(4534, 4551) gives 9.819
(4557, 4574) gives 9.647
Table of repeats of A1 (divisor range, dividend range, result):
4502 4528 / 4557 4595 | 1.02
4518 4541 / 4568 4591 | 1.12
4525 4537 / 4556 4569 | 1.21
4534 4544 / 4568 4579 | 1.06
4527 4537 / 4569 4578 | 1.25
